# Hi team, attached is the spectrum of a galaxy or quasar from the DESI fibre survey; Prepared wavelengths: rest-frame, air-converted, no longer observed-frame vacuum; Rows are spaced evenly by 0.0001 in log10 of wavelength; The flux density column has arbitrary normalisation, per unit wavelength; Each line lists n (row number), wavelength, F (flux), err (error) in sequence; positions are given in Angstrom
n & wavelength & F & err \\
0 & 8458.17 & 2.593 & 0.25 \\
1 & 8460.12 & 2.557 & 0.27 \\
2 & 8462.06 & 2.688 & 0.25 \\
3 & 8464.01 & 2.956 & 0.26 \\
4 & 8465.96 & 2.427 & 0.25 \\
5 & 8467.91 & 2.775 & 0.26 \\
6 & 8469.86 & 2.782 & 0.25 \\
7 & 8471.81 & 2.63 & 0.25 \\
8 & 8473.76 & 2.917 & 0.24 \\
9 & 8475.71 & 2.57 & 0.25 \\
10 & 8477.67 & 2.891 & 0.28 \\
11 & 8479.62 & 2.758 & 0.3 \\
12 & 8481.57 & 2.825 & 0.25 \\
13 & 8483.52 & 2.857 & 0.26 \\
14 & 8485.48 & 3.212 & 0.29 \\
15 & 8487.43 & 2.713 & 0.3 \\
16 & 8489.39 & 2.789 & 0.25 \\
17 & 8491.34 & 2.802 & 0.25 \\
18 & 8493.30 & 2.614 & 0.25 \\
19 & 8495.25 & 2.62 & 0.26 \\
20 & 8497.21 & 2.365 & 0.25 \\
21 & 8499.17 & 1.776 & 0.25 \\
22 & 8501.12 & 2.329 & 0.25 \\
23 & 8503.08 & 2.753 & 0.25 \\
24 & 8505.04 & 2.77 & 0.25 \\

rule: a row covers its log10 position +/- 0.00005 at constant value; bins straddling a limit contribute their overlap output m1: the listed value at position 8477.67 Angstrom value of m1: 2.891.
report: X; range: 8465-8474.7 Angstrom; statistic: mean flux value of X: 2.71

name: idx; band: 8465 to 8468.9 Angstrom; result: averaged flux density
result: 2.6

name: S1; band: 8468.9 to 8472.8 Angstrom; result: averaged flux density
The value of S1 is 2.71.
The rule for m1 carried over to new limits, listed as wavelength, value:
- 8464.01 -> 2.956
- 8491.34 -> 2.802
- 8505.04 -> 2.77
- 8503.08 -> 2.753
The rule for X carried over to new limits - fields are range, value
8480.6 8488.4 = 2.9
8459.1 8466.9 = 2.66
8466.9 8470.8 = 2.78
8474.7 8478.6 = 2.73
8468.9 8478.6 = 2.76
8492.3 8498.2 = 2.53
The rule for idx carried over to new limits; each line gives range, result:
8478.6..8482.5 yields 2.8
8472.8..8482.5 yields 2.79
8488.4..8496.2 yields 2.71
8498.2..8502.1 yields 2.06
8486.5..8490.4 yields 2.75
